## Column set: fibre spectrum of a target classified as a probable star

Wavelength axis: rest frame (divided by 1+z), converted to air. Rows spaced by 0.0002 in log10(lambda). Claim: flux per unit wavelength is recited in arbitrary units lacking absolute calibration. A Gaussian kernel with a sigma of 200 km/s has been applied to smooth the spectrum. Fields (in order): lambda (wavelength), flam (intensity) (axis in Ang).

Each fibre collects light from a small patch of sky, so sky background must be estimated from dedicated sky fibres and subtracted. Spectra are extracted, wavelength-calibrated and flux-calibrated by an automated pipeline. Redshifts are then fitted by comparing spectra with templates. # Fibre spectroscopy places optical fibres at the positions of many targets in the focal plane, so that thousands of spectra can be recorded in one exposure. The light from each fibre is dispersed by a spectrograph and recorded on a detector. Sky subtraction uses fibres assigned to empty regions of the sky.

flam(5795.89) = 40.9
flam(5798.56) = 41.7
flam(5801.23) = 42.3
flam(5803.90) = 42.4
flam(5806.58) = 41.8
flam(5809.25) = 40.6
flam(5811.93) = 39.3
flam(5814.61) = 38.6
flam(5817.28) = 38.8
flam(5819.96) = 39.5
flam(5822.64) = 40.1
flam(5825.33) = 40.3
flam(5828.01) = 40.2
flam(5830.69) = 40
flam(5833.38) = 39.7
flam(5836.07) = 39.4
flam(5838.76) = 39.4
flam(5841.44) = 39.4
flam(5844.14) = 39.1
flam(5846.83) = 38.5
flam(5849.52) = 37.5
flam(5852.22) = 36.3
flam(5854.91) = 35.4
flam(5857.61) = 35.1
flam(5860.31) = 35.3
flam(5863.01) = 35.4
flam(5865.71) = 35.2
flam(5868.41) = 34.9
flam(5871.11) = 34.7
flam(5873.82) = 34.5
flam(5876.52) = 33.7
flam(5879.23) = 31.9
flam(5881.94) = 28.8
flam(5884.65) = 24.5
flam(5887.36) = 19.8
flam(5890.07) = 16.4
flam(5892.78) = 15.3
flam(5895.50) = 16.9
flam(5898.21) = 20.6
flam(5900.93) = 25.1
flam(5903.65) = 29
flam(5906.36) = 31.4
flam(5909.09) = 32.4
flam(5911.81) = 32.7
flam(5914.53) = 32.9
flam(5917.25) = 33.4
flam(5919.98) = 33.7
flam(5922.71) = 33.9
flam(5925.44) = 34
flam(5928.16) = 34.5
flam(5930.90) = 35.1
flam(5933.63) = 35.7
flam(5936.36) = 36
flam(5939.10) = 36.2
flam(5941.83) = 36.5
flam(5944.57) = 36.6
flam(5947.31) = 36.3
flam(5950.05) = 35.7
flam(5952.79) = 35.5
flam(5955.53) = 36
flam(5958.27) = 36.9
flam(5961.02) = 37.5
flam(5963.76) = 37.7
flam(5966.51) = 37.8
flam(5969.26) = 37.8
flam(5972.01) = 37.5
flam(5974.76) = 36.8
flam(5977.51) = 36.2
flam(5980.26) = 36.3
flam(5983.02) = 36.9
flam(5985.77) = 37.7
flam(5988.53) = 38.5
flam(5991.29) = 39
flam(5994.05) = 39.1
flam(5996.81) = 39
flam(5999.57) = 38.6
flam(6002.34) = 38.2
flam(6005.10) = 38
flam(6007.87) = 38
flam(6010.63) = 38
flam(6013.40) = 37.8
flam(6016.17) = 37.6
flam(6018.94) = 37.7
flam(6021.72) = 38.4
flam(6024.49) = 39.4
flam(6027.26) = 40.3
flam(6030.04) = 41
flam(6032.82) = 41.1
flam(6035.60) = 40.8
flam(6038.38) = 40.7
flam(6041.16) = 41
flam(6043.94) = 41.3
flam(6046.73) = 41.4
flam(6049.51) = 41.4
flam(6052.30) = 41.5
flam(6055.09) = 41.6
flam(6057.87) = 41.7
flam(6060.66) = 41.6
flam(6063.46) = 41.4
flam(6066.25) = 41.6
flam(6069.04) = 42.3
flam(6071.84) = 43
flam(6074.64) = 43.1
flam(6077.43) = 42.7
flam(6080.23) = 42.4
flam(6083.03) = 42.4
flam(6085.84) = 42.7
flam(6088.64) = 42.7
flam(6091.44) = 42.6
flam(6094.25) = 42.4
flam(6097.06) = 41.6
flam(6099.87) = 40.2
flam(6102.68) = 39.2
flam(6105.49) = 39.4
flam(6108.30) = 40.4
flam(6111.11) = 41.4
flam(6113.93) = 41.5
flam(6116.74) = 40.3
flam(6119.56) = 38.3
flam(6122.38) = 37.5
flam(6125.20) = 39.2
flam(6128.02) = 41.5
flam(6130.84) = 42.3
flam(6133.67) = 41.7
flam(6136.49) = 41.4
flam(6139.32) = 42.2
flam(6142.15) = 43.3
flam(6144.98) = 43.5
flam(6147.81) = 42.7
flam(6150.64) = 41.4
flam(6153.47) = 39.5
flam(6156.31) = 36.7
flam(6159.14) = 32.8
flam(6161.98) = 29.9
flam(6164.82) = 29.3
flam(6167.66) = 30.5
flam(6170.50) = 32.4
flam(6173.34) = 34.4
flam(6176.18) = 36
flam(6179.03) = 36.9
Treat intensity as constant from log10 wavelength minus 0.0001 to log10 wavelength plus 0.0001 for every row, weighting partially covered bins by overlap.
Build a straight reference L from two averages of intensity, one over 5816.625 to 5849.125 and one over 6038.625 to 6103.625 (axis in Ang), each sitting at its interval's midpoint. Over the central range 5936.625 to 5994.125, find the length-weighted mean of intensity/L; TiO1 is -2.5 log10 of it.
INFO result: 0.11 mag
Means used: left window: 39.5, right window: 41.8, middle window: 37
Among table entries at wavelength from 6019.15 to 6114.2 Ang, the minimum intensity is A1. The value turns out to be 38.4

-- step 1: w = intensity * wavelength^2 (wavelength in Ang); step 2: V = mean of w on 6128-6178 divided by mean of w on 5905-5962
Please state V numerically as 1.2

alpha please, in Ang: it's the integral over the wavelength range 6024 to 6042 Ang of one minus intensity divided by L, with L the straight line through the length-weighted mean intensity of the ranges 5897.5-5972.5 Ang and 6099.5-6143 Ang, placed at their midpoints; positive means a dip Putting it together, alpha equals -1.5 Ang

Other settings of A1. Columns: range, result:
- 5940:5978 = 35.5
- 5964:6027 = 36.2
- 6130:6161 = 32.8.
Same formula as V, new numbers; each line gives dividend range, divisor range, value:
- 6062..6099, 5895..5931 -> 1.46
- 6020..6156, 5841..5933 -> 1.41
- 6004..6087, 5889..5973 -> 1.30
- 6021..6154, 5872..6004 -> 1.30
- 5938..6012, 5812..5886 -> 1.07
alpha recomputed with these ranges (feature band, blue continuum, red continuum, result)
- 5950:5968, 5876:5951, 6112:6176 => -2.8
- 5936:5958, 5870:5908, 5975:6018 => -2.6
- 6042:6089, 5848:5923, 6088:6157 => -4.5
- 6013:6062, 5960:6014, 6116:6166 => -2.8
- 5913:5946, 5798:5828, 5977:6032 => 3.6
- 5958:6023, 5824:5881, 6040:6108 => 3.4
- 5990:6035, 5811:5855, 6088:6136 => 1.4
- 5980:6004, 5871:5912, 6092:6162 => -4.4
